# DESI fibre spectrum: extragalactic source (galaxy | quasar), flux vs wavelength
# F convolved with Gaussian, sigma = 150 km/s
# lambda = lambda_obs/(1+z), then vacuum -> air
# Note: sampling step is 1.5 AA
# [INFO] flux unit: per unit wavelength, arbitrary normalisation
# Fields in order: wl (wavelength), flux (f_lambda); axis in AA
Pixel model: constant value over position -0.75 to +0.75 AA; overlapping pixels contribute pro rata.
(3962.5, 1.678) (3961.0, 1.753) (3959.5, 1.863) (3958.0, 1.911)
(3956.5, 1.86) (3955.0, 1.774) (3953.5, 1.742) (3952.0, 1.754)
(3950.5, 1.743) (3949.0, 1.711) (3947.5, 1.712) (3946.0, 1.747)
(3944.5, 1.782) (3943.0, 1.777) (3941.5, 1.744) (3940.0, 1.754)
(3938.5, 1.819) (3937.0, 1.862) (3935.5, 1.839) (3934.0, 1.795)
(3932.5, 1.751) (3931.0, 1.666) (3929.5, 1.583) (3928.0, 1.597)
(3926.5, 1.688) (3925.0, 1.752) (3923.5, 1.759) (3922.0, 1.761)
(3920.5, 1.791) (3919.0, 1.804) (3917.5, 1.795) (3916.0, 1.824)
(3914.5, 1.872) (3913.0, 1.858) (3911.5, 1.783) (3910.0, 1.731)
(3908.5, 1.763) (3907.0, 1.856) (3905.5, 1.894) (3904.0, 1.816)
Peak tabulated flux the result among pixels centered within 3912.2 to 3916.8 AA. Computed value 1.872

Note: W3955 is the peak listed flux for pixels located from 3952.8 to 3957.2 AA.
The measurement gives 1.86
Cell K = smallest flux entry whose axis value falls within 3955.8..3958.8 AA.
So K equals 1.86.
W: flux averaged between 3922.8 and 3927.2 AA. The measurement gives 1.73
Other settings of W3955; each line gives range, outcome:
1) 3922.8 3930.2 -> 1.759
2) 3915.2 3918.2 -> 1.824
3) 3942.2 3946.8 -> 1.782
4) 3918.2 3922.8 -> 1.804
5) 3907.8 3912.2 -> 1.783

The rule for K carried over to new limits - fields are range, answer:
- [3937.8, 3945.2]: 1.744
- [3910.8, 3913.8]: 1.783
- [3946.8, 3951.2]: 1.711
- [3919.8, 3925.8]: 1.752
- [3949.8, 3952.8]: 1.743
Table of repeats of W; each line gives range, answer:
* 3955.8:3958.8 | 1.89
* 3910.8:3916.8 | 1.83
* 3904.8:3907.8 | 1.87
